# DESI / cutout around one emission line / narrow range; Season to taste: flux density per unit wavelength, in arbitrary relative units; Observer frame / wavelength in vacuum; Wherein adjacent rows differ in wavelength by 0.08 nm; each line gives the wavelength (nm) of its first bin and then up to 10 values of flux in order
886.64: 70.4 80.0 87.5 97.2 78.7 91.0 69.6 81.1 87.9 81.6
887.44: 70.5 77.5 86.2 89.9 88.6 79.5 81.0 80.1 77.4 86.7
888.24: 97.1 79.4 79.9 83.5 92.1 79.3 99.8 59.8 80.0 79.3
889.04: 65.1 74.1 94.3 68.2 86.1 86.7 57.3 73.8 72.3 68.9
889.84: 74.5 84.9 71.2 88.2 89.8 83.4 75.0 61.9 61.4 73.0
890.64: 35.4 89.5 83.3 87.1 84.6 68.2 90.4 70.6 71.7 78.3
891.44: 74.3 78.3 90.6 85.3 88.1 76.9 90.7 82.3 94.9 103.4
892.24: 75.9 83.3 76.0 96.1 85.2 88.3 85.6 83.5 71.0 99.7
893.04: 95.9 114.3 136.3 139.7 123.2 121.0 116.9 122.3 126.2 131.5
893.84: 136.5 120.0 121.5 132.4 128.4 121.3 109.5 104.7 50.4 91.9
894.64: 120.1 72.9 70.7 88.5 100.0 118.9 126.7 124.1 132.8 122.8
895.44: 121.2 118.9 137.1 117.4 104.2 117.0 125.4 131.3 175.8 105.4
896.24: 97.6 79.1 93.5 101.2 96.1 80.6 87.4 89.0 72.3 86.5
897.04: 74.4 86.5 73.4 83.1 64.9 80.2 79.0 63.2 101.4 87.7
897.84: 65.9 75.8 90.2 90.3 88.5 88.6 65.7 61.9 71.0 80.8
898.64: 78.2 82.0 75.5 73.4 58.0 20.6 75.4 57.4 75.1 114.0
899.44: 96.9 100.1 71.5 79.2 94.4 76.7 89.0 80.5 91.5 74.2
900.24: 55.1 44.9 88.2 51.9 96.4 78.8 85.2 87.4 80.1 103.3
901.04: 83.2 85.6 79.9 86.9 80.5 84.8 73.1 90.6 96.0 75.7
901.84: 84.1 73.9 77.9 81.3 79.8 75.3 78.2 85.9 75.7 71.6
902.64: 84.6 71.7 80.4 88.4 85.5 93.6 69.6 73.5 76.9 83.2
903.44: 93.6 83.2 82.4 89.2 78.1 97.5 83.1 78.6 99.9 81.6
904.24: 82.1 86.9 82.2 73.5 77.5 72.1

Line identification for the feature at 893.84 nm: [S II] 6716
